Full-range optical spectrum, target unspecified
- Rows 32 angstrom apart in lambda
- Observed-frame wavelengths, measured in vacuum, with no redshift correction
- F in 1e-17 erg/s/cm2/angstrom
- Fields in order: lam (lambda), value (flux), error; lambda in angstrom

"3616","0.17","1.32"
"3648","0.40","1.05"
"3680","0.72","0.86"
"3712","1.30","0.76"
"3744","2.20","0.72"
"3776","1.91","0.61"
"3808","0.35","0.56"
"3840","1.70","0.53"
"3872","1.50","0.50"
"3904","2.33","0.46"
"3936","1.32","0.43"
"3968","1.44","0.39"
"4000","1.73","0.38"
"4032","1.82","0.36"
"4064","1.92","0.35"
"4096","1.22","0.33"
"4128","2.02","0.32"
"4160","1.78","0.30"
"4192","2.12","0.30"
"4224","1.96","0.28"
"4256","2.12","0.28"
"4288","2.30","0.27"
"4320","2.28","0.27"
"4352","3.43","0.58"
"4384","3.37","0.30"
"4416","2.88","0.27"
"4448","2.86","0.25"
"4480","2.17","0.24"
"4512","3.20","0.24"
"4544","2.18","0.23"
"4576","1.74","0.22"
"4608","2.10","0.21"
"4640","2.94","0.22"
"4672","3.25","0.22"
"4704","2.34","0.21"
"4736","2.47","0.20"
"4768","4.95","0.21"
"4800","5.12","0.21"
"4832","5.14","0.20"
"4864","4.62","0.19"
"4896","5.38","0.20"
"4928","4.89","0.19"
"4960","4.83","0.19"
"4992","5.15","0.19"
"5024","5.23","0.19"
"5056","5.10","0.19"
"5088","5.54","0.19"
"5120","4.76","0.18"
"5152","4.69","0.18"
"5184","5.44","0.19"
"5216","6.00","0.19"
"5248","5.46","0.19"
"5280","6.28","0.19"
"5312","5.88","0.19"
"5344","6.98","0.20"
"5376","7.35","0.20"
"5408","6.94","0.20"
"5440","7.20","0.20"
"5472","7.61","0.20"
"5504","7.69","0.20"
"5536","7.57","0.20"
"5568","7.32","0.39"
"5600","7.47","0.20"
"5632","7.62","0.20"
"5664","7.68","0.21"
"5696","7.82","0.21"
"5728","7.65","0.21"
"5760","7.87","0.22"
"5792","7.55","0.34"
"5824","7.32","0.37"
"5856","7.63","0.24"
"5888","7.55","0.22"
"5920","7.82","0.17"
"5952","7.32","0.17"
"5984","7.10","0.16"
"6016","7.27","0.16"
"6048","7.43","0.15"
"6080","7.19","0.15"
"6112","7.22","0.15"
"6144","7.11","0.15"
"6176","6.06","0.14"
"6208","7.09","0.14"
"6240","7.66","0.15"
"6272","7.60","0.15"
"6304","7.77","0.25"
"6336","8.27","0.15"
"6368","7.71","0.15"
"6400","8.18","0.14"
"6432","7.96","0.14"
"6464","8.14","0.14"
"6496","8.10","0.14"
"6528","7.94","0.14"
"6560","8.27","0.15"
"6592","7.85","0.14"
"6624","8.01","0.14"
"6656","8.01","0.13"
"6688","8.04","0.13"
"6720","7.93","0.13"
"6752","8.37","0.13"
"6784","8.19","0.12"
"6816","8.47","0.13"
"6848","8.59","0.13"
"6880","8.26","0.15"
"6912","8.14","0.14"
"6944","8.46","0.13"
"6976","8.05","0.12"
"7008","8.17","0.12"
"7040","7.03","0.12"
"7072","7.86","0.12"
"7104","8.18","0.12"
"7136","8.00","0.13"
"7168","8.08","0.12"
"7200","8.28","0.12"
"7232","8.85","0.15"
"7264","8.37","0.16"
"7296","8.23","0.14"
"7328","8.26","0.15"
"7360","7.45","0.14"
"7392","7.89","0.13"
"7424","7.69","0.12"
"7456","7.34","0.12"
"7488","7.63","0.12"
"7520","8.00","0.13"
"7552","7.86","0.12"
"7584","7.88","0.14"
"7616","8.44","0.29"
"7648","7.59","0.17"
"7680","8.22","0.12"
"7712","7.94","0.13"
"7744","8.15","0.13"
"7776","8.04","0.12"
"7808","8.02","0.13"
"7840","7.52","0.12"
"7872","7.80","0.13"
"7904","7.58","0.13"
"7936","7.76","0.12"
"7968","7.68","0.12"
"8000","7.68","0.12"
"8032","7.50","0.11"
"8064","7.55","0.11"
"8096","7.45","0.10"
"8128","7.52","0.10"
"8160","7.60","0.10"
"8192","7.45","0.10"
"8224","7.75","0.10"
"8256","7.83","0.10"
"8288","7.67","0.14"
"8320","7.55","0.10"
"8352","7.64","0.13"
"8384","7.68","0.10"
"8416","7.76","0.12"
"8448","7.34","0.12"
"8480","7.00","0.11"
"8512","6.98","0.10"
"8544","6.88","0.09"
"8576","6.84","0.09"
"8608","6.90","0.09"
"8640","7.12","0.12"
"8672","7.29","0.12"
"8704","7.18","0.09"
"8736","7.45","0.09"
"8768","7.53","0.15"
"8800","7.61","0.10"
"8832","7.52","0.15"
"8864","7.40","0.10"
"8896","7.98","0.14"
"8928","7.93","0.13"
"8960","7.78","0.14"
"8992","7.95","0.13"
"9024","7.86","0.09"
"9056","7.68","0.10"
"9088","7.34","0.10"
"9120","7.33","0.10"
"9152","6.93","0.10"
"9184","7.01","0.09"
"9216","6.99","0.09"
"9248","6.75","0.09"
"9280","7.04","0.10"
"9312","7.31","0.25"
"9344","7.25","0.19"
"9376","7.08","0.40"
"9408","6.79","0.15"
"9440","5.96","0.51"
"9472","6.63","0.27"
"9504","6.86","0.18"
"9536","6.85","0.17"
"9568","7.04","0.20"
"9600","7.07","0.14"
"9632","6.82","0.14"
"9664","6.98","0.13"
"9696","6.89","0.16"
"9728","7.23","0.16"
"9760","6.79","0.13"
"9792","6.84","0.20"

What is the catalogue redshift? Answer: 0.19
